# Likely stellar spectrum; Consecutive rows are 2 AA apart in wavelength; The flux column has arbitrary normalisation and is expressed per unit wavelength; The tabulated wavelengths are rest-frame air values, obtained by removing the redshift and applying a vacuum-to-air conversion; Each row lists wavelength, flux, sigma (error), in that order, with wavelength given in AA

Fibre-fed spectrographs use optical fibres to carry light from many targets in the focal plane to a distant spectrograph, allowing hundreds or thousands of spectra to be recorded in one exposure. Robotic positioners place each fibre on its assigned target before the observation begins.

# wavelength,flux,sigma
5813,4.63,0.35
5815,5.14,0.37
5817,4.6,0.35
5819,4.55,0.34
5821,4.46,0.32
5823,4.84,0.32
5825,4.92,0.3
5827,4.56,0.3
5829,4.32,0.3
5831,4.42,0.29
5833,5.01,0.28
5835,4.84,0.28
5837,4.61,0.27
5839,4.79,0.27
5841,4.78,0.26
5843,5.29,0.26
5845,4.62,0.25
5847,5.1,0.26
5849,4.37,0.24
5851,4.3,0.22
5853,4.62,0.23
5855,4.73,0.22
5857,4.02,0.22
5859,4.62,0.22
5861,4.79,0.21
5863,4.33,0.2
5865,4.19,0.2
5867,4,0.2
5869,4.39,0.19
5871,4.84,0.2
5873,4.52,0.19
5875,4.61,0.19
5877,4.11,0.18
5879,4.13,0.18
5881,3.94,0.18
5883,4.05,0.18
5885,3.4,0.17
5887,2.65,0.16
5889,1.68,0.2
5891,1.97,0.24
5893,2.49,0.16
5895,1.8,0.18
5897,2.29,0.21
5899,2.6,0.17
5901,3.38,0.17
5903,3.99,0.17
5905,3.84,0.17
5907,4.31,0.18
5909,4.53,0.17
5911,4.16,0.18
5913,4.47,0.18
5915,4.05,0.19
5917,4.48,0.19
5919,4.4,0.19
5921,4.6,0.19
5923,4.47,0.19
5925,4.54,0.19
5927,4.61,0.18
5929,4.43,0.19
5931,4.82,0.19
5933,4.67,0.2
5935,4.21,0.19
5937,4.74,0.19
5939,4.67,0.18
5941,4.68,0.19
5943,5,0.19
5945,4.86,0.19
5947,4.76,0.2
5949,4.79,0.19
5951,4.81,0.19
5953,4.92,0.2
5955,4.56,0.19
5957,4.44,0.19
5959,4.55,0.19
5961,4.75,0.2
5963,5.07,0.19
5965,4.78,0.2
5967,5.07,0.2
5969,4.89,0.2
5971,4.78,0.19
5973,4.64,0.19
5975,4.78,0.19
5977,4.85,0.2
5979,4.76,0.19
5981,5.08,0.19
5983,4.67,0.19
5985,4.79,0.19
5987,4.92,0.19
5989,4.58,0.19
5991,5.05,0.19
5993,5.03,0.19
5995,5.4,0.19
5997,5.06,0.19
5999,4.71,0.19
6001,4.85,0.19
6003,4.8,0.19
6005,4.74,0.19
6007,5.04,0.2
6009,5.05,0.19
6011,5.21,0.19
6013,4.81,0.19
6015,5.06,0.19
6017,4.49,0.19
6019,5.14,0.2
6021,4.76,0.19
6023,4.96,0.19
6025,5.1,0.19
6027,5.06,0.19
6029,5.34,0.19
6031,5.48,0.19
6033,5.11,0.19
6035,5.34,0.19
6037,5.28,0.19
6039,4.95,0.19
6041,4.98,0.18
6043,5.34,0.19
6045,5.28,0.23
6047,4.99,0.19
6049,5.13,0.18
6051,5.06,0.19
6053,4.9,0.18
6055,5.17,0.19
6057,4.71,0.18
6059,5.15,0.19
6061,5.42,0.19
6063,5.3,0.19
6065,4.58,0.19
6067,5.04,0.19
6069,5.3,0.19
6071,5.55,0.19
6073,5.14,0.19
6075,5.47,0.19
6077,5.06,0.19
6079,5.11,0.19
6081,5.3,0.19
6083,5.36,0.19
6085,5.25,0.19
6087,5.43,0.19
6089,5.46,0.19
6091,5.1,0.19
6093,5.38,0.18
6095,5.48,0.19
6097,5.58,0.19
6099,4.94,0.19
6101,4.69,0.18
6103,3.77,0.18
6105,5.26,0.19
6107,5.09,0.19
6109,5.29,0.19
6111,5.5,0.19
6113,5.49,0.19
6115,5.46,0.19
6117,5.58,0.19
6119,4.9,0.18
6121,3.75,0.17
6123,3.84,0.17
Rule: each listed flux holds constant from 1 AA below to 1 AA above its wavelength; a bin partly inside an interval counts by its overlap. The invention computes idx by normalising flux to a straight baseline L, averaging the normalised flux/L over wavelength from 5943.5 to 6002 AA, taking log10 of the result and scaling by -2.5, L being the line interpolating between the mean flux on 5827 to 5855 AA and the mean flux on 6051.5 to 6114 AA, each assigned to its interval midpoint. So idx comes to 0.03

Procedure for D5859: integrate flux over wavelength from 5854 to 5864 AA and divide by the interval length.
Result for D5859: 4.5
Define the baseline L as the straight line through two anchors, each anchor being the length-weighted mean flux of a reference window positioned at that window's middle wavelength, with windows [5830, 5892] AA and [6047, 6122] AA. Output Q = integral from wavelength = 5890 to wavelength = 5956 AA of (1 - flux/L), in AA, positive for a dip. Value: 5.3 AA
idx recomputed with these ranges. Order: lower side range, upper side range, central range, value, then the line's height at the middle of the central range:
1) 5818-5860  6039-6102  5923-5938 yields 0.07 mag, 4.86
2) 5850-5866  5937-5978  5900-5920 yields 0.11 mag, 4.62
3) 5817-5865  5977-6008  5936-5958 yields 0.02 mag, 4.82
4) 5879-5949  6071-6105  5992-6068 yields -0.06 mag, 4.76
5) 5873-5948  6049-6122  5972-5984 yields -0.09 mag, 4.42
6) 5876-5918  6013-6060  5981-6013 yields -0.07 mag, 4.61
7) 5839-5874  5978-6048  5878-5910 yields 0.41 mag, 4.67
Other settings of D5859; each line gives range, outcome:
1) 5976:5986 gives 4.83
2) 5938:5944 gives 4.78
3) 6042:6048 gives 5.2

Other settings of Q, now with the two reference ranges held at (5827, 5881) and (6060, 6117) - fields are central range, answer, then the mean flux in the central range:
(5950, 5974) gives 0.4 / 4.77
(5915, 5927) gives 0.7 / 4.47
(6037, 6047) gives -0.1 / 5.14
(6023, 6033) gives -0.3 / 5.2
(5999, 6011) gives 0.2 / 4.91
